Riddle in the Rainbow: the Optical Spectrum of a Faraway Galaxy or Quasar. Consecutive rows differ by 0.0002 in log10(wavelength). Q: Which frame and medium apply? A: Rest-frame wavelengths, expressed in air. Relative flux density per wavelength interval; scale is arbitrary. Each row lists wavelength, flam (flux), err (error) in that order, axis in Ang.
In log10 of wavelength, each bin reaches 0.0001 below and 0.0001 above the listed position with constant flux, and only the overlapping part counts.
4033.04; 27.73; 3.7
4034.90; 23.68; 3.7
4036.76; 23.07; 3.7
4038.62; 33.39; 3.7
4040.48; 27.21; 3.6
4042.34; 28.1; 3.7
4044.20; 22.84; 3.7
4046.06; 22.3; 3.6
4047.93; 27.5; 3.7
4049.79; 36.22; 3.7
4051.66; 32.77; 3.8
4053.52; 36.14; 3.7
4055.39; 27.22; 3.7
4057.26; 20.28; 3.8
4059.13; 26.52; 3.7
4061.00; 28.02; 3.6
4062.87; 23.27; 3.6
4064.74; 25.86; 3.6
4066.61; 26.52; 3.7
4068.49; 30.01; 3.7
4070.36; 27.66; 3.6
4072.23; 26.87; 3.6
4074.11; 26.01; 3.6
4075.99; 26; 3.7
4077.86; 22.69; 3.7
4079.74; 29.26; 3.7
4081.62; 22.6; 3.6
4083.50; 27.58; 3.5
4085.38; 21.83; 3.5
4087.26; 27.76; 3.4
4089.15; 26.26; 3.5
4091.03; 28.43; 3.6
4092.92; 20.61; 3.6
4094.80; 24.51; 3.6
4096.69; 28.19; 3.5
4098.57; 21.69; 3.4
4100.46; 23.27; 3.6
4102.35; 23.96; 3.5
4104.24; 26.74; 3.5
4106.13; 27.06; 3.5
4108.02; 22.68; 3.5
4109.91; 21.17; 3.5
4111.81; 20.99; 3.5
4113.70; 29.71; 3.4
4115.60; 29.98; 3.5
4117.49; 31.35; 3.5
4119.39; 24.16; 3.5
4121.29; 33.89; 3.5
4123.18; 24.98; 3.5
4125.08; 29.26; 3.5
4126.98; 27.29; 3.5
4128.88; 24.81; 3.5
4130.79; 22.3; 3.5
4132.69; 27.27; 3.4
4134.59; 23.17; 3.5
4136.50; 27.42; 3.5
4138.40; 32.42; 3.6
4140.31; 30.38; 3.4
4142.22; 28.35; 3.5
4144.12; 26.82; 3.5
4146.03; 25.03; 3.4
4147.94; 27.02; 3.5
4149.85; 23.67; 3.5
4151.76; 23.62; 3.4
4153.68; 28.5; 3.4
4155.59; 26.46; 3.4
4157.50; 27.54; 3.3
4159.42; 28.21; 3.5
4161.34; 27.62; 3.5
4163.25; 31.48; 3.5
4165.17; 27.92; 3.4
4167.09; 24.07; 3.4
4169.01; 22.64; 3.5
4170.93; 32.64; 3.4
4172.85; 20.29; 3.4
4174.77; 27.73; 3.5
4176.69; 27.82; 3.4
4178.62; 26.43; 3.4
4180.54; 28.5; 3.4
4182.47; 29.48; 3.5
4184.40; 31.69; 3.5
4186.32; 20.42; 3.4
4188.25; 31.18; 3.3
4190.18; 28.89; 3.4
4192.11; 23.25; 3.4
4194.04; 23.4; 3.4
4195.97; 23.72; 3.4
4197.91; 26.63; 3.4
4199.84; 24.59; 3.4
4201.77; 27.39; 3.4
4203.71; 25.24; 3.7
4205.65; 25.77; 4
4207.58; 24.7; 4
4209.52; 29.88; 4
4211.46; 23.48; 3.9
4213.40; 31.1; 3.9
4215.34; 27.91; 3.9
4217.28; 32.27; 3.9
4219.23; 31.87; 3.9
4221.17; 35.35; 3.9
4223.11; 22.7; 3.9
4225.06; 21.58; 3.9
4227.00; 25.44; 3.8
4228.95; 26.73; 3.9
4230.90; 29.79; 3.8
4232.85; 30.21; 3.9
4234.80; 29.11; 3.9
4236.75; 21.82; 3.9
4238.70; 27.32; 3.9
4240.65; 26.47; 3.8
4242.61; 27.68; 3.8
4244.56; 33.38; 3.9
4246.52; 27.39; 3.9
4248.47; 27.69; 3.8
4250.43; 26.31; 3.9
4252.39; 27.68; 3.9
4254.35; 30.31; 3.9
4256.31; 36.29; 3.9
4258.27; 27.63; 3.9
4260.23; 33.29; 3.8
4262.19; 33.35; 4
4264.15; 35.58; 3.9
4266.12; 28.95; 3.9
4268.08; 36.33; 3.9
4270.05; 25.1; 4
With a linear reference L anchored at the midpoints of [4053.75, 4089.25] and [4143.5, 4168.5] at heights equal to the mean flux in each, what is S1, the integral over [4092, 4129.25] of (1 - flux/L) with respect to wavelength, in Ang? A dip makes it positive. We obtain 0.8 Ang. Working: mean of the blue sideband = 26.1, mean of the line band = 25.8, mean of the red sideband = 26.7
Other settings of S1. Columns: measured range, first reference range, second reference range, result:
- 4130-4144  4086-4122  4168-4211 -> -0.7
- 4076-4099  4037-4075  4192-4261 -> 2.0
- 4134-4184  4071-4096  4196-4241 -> -1.4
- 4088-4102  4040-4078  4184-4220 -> 1.3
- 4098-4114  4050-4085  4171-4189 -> 1.9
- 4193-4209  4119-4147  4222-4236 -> 0.9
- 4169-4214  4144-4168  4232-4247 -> 1.1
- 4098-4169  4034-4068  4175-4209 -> 0.8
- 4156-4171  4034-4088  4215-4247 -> 0.1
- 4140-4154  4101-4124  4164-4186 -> 0.2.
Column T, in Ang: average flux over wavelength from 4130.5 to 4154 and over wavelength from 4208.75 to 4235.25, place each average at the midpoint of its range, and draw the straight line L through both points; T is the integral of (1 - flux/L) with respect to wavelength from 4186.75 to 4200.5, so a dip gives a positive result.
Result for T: 0.99 Ang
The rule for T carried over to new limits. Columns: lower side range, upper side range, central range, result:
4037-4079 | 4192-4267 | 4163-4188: 0.77 Ang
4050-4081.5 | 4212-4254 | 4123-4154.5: 1.12 Ang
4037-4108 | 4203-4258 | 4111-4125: -0.56 Ang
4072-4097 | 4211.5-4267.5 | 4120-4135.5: -0.05 Ang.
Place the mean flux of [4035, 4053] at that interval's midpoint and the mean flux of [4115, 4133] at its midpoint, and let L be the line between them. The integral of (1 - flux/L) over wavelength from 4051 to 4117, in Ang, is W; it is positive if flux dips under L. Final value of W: 4.3 Ang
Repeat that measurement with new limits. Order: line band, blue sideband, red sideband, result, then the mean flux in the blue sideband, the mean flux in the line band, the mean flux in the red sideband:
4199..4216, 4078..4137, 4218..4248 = 0.5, 25.8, 26.7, 27.8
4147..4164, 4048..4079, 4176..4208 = -0.2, 27.6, 27.1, 26.4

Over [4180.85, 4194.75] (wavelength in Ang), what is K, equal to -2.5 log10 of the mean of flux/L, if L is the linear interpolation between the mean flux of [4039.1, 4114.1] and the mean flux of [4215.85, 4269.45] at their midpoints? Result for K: 0.05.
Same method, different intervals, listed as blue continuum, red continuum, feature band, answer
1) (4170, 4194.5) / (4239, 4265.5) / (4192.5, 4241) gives 0.07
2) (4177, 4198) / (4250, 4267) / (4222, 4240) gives 0.13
